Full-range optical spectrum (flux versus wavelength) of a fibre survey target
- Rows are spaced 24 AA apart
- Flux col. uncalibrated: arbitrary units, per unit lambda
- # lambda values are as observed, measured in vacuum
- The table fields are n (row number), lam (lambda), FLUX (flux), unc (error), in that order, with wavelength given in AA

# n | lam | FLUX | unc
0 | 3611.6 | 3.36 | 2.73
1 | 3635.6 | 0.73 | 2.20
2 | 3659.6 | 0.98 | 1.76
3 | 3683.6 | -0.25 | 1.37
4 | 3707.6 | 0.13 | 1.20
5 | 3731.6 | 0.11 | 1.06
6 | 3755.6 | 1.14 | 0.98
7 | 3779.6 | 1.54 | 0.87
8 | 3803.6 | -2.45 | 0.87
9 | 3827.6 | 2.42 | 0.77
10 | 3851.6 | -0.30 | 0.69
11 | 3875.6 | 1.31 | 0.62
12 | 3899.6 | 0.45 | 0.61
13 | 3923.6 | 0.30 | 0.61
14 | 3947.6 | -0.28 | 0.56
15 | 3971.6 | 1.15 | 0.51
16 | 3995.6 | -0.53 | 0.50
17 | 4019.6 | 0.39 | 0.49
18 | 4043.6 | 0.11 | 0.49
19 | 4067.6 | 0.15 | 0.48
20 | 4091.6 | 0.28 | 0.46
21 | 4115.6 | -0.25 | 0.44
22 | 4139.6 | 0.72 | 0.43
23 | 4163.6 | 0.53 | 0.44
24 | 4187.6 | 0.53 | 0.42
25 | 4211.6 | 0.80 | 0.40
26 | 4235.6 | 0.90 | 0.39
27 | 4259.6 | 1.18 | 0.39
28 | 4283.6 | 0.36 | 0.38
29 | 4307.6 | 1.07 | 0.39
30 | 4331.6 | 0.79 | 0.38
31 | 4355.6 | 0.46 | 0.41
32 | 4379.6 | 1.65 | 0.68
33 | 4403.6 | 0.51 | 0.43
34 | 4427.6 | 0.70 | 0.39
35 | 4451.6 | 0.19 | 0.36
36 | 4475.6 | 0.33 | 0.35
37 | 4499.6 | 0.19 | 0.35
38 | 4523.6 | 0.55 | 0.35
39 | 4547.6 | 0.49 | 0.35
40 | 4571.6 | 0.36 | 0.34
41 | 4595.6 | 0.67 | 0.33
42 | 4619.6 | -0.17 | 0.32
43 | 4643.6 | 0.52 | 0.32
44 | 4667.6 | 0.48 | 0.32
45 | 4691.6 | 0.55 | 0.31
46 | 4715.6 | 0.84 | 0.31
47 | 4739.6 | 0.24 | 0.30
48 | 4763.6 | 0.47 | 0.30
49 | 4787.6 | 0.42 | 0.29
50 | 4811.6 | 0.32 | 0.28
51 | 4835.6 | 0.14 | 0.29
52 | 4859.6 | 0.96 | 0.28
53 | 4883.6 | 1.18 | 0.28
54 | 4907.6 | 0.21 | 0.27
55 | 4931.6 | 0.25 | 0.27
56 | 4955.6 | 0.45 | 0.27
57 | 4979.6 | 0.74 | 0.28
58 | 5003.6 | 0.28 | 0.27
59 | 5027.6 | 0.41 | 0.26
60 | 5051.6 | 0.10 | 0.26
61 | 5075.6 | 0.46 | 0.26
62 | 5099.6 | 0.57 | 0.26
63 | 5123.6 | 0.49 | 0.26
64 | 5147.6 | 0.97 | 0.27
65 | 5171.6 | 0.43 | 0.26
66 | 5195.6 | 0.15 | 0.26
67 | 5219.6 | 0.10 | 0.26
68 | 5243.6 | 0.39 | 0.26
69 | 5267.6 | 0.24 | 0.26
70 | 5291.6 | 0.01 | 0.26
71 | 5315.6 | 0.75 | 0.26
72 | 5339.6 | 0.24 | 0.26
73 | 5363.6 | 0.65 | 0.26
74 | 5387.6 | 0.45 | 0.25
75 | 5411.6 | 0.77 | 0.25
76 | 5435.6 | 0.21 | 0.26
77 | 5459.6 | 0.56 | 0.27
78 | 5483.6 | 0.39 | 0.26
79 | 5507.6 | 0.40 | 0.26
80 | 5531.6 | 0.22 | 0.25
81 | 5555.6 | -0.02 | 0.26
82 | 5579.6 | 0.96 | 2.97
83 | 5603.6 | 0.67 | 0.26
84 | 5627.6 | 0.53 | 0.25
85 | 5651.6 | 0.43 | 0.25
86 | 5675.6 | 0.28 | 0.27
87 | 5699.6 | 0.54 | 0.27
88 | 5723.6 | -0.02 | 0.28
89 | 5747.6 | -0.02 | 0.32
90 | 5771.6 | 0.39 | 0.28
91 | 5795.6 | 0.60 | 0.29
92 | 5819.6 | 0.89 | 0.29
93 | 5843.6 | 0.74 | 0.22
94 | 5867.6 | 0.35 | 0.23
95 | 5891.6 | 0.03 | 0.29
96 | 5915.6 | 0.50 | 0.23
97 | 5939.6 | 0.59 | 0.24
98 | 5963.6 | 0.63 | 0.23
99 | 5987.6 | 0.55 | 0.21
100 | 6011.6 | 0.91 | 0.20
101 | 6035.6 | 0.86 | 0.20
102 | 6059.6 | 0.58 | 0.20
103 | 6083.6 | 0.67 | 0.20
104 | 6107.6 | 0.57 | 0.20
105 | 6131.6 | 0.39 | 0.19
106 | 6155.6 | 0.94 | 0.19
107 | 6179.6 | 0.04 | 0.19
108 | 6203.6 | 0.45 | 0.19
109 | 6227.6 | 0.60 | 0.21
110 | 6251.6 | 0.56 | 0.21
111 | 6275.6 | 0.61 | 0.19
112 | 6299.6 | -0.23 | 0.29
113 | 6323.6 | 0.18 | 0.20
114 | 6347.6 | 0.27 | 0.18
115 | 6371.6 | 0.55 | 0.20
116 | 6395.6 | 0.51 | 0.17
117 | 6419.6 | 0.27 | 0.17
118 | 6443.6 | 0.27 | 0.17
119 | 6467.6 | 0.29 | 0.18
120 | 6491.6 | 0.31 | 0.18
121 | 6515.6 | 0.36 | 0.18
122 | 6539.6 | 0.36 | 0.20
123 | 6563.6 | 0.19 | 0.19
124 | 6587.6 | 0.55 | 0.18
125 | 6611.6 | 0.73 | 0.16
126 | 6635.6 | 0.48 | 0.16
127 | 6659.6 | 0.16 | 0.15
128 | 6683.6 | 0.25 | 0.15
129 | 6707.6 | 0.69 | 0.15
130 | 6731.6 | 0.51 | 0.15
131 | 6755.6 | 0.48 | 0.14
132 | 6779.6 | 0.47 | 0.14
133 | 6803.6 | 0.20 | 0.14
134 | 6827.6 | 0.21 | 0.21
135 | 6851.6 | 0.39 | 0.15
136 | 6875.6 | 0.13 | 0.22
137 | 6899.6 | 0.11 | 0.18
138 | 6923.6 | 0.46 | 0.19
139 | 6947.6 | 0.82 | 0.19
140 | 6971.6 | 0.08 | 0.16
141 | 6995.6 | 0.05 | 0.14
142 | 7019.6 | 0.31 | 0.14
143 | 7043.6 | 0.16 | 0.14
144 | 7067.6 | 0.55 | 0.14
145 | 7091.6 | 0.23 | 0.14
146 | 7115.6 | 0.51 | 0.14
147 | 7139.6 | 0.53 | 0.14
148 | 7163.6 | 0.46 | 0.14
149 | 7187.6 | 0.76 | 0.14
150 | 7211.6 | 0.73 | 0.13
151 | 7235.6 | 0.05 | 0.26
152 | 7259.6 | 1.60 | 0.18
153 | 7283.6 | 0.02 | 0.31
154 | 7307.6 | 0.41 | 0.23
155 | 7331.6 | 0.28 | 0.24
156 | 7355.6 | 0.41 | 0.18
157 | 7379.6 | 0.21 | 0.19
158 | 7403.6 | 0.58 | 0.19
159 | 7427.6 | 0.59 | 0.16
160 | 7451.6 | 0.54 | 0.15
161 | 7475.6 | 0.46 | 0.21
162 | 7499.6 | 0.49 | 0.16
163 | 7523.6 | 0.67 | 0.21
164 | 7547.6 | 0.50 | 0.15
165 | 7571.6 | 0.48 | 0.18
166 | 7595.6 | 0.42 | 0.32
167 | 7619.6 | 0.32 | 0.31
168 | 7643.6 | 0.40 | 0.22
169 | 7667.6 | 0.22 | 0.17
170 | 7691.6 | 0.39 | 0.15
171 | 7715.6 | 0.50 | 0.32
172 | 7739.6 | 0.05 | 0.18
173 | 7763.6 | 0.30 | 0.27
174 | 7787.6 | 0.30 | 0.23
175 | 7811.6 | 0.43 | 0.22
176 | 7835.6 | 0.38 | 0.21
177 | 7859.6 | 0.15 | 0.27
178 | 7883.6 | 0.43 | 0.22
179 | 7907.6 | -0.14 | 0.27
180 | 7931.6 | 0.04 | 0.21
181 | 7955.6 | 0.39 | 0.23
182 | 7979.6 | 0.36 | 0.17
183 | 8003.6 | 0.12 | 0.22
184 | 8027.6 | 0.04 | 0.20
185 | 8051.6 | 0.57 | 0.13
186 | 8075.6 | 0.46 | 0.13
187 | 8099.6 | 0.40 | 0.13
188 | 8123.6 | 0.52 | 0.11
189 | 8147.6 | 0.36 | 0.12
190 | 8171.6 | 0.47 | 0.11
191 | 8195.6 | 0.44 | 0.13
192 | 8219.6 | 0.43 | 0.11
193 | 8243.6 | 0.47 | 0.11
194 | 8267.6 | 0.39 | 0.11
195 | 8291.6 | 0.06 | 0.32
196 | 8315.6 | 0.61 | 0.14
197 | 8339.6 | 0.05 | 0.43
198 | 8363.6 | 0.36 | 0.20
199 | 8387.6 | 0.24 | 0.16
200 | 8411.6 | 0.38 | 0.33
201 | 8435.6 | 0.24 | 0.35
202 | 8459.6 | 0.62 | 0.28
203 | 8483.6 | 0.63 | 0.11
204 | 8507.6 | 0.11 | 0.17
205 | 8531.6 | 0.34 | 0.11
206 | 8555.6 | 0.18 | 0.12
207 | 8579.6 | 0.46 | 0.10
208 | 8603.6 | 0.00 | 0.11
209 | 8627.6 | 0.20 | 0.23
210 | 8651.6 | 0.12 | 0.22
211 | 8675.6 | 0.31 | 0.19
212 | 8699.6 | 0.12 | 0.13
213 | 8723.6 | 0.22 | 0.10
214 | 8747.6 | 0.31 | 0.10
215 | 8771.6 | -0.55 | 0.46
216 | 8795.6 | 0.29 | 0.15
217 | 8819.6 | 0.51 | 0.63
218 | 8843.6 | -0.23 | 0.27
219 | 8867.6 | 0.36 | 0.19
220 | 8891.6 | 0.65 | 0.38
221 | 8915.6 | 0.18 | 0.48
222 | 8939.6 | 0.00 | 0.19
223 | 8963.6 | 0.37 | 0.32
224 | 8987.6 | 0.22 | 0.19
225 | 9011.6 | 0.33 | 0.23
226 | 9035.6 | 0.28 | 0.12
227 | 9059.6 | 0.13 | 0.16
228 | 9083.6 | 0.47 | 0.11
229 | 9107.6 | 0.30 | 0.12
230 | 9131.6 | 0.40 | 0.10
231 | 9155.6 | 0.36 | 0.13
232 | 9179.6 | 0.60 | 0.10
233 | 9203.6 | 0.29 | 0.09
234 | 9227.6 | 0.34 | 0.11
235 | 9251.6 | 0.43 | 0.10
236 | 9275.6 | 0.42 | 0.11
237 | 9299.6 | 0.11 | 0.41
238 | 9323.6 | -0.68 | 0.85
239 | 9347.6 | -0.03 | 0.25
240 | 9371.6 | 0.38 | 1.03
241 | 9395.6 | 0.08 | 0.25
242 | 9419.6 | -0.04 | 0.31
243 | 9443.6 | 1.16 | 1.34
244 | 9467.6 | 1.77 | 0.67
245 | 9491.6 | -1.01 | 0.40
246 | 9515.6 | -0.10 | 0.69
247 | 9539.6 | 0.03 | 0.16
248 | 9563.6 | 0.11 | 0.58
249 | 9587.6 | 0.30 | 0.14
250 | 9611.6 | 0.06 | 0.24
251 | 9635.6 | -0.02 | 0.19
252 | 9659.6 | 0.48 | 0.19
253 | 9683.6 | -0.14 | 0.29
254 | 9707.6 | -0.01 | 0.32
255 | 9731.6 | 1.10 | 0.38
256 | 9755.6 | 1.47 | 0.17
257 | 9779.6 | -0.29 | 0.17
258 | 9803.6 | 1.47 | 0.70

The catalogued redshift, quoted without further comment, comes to 0.95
